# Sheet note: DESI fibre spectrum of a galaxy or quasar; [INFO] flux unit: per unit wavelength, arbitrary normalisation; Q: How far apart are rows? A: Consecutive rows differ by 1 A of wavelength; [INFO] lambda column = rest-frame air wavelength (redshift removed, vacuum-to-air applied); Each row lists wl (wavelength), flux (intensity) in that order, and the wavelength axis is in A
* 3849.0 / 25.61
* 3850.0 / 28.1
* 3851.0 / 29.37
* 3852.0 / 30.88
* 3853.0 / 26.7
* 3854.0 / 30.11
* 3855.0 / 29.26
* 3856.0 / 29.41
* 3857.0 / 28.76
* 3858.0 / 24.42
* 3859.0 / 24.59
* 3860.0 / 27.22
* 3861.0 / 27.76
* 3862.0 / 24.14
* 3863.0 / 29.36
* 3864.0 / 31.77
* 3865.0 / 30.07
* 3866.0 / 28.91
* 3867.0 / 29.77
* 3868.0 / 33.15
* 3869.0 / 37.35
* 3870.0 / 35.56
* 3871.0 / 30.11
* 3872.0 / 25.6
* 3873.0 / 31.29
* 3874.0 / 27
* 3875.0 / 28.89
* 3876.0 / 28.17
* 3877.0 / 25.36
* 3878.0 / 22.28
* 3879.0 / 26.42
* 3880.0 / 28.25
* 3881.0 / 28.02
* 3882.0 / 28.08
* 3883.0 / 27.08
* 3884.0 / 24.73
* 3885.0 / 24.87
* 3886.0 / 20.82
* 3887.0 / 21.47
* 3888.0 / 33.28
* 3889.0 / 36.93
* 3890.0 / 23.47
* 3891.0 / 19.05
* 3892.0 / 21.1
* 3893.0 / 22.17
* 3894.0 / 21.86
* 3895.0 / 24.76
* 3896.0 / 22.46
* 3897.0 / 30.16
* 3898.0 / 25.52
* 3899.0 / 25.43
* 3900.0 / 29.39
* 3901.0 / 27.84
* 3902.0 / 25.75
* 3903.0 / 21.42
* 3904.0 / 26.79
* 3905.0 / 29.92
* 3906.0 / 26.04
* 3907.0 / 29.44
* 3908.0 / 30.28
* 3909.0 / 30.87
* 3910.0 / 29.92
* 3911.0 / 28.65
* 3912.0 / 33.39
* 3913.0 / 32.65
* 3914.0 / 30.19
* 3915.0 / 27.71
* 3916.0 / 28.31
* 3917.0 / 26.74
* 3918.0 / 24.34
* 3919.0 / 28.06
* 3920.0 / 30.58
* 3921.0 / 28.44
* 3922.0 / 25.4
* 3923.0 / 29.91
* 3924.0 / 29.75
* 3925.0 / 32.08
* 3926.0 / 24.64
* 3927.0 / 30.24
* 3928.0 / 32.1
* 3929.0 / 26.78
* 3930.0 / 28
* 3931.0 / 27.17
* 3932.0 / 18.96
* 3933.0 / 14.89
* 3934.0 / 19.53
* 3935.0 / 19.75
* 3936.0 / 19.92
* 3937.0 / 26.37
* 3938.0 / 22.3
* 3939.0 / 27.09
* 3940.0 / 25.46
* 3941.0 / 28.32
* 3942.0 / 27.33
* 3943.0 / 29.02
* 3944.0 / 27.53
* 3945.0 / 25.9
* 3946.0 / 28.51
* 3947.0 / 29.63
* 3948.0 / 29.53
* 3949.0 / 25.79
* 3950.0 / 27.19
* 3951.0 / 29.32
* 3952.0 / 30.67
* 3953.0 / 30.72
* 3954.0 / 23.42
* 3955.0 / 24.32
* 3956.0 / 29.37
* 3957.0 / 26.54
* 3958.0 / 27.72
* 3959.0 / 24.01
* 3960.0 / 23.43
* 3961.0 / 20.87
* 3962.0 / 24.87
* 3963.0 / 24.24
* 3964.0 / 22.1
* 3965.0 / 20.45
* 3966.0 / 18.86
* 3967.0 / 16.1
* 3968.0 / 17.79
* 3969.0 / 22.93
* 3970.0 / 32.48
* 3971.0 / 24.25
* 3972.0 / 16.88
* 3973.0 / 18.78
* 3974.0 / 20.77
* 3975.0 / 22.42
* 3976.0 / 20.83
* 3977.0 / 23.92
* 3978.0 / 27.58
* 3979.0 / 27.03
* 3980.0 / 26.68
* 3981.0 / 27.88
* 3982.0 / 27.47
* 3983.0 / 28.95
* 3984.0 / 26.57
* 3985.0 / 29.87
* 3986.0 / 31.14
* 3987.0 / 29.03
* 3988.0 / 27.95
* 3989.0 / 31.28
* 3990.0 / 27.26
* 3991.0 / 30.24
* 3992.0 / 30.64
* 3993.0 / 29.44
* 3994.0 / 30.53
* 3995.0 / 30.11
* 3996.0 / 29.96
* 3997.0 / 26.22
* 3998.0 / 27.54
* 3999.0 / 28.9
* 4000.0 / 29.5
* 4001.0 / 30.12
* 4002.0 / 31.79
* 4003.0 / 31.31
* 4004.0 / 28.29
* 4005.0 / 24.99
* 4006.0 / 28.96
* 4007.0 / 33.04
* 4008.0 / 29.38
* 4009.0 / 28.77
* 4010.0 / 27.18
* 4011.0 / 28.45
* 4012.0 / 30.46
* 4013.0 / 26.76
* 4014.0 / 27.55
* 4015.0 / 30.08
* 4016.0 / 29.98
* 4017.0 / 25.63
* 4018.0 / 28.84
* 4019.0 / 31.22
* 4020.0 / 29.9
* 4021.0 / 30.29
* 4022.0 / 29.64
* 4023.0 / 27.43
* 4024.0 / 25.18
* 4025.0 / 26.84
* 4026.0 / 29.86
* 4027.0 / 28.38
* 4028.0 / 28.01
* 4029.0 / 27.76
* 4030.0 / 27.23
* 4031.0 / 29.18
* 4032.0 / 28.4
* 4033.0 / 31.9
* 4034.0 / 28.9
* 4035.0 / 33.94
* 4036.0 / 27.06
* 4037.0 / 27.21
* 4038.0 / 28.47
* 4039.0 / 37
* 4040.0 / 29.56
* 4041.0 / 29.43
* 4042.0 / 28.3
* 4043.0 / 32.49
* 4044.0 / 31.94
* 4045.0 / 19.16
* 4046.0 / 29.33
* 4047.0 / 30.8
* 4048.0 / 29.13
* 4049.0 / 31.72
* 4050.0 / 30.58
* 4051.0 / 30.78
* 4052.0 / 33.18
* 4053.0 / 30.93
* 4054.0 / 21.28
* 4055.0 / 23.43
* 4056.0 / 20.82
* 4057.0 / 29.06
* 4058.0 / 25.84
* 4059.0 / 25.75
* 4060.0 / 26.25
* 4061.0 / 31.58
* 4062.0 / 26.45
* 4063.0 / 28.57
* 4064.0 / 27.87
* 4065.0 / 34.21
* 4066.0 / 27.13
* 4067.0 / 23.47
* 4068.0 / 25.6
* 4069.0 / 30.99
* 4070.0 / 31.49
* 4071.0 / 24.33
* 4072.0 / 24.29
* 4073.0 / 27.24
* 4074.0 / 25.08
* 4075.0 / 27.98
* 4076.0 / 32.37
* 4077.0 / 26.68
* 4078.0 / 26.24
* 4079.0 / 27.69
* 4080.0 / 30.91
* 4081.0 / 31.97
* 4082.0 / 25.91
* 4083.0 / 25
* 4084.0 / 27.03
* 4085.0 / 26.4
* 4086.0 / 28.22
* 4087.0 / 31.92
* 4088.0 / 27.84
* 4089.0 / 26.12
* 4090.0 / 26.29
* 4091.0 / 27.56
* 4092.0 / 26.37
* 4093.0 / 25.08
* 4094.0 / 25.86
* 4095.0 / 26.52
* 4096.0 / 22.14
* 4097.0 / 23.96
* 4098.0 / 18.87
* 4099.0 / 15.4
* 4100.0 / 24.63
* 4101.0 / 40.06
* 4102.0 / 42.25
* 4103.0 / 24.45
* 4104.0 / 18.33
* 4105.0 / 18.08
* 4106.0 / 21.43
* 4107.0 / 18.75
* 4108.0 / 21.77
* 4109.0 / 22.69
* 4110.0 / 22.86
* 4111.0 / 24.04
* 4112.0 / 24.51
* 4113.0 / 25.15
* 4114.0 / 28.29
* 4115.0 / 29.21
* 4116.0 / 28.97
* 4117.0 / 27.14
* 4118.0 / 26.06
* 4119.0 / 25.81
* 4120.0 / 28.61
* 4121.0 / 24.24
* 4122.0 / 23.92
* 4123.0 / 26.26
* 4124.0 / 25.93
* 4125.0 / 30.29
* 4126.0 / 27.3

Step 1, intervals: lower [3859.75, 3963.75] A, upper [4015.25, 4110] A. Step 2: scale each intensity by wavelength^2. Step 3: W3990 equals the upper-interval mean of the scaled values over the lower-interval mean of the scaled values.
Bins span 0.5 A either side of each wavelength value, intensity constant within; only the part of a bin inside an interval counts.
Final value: 1.1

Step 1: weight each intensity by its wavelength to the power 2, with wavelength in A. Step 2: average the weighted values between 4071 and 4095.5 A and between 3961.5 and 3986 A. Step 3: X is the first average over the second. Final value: 1.21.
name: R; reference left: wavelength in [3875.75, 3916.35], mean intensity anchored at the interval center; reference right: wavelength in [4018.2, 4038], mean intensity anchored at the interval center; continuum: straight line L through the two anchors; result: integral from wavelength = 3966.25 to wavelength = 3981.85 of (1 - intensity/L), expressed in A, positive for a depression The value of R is 2.7 A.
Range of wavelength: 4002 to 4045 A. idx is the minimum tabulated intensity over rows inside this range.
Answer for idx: 19.16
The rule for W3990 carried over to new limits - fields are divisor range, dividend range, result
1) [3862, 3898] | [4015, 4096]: 1.13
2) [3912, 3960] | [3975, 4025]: 1.10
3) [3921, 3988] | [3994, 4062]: 1.17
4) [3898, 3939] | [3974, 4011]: 1.09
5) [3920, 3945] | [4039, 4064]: 1.16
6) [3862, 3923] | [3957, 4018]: 1.01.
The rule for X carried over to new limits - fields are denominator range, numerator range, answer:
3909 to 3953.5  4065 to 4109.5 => 1.04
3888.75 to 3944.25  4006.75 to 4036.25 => 1.15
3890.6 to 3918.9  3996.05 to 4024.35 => 1.13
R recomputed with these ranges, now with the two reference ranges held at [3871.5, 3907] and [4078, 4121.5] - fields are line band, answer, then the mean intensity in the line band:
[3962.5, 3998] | 0.43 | 25.7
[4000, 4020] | -2.41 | 29.1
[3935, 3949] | -0.19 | 26.4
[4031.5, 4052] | -3.09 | 29.9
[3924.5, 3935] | 0.36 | 25.2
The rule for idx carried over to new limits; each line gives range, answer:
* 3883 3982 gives 14.89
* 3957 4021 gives 16.1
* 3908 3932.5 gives 18.96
